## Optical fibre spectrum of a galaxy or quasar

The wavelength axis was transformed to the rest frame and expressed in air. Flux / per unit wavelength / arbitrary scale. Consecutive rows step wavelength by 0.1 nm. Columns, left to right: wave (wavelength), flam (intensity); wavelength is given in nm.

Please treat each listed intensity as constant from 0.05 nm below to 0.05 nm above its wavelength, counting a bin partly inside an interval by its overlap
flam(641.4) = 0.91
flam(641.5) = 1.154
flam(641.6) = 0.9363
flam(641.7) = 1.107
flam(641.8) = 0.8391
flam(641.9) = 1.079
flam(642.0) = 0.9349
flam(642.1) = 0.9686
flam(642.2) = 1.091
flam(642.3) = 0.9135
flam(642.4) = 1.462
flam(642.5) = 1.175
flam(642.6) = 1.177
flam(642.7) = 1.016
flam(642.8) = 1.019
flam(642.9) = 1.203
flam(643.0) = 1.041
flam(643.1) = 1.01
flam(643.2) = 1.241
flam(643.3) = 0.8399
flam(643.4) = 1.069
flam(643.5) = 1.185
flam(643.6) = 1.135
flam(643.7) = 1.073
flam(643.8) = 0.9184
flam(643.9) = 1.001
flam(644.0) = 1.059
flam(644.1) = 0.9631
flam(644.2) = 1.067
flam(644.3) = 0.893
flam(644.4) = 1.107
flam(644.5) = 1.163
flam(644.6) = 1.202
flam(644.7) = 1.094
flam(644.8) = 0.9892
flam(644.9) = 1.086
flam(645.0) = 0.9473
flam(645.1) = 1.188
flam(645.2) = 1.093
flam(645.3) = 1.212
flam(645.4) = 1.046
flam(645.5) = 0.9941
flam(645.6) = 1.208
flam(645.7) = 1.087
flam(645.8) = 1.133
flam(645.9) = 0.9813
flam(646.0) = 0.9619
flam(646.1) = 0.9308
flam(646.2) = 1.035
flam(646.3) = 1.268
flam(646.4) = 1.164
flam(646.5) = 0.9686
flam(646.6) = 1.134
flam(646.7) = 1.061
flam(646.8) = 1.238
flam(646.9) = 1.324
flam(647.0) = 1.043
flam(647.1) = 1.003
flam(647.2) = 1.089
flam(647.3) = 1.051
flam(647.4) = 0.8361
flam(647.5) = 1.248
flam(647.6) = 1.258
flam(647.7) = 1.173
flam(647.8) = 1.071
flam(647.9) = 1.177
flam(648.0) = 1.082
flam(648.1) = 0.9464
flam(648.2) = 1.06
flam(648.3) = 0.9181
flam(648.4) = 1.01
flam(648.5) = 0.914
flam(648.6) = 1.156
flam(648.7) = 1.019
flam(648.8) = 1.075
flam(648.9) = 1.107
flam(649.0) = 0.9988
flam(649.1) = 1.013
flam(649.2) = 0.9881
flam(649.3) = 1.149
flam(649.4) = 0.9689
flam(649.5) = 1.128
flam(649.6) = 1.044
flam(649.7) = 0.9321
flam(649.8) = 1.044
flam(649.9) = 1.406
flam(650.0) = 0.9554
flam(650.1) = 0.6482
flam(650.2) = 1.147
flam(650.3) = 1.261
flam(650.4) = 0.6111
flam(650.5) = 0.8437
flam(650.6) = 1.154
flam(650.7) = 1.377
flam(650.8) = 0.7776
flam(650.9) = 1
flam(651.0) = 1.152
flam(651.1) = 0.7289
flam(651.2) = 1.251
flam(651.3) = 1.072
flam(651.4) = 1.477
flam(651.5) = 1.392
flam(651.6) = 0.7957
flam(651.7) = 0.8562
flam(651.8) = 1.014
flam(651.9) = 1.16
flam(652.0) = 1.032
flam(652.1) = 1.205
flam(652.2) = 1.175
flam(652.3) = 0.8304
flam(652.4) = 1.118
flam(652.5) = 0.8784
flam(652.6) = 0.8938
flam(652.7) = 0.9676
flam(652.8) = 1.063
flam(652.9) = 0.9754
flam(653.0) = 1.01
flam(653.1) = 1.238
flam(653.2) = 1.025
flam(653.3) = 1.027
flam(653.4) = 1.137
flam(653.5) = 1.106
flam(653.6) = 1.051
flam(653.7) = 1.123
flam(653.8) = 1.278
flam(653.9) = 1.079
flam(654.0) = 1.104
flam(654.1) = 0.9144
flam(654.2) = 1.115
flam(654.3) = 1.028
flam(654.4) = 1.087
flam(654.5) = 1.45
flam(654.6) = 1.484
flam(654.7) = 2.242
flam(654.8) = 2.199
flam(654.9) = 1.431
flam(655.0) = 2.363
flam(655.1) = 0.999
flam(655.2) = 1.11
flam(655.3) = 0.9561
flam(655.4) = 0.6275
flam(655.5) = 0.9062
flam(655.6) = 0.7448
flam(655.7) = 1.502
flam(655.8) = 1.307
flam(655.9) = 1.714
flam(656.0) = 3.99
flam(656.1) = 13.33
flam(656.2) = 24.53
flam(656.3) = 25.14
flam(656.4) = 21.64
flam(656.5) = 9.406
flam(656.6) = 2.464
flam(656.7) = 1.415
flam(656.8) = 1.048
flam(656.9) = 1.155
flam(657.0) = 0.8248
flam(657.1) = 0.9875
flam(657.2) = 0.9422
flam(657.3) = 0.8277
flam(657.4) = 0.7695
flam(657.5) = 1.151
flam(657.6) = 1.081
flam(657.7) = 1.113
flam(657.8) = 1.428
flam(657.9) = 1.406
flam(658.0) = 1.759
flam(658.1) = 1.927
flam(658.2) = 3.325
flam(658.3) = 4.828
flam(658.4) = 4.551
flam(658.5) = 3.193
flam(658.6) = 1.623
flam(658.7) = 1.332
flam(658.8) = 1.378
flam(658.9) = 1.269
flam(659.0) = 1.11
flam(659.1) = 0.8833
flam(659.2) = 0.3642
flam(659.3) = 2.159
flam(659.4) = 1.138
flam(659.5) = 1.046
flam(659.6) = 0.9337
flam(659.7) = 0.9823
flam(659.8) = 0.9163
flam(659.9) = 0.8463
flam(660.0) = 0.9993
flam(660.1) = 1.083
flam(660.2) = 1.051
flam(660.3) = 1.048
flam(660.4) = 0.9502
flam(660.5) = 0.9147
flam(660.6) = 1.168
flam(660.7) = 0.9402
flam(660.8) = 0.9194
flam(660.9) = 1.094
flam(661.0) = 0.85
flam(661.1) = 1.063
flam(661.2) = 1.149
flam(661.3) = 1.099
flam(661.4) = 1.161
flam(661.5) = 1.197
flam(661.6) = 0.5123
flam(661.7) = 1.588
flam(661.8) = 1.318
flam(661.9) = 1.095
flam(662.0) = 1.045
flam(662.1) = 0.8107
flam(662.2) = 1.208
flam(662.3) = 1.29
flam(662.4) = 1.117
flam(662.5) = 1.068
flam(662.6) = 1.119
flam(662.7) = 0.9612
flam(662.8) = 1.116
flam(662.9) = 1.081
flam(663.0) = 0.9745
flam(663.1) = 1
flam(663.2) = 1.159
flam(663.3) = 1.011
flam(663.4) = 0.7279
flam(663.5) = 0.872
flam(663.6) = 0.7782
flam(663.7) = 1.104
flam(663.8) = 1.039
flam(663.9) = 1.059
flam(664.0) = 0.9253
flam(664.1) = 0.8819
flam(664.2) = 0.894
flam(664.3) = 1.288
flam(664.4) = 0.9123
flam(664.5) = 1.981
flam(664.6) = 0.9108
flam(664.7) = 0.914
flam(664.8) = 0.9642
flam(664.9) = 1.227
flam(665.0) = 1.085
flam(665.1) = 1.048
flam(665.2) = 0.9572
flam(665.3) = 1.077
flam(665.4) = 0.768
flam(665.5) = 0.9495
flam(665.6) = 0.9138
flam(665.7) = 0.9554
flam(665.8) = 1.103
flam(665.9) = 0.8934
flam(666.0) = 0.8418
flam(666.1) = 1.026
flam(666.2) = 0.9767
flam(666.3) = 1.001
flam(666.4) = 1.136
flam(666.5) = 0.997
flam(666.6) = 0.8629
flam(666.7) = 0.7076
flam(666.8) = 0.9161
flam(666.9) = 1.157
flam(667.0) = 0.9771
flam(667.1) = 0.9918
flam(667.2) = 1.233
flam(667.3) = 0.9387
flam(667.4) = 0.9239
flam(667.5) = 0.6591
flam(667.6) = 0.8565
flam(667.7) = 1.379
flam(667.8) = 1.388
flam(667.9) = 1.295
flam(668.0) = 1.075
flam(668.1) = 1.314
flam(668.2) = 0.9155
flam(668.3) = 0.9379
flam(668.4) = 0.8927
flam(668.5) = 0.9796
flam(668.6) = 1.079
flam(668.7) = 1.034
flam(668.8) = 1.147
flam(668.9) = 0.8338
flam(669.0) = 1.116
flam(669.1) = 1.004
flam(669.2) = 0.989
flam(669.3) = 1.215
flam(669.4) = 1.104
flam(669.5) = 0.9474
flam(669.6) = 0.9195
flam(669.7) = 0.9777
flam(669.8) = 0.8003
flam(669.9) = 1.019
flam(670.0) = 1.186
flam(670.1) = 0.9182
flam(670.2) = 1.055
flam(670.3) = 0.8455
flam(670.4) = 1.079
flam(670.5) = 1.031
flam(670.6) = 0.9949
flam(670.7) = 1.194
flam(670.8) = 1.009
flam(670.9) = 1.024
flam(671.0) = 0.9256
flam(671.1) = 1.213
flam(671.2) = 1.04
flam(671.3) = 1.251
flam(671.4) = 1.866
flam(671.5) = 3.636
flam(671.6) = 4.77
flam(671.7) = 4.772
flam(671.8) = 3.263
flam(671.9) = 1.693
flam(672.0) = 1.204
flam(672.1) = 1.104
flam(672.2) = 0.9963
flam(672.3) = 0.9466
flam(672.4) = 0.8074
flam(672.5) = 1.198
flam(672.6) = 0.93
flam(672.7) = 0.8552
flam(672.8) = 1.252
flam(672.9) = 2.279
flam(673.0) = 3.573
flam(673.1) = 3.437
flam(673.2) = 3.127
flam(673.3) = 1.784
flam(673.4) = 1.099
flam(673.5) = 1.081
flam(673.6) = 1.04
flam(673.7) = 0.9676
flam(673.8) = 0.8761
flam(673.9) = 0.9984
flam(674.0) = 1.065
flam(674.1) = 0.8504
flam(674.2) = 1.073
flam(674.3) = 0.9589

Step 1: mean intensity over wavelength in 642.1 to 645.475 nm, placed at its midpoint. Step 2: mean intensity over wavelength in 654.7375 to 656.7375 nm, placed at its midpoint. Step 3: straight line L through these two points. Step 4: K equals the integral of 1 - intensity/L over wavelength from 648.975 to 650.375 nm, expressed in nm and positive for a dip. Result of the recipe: 0.98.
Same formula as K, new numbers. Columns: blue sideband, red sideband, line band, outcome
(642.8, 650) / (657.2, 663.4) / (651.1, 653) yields 0.18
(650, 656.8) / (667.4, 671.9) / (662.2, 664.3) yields 0.91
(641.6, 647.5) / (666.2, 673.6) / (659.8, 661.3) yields 0.28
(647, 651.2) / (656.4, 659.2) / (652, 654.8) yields 0.87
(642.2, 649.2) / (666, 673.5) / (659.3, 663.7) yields 0.70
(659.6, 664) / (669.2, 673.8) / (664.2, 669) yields 0.92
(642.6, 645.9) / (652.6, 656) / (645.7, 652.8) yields 0.65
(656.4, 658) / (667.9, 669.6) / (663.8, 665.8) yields 0.61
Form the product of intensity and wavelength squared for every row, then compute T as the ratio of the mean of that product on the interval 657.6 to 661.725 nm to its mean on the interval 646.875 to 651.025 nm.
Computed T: 1.39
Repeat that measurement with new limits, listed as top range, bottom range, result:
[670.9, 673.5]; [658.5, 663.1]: 1.80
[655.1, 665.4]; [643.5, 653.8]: 2.04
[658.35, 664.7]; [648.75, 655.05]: 1.06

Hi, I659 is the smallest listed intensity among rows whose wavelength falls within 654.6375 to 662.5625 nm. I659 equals 0.3642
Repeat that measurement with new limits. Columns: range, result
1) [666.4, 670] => 0.6591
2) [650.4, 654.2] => 0.7289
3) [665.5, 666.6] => 0.8418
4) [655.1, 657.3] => 0.6275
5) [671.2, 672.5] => 0.8074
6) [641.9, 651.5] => 0.6111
